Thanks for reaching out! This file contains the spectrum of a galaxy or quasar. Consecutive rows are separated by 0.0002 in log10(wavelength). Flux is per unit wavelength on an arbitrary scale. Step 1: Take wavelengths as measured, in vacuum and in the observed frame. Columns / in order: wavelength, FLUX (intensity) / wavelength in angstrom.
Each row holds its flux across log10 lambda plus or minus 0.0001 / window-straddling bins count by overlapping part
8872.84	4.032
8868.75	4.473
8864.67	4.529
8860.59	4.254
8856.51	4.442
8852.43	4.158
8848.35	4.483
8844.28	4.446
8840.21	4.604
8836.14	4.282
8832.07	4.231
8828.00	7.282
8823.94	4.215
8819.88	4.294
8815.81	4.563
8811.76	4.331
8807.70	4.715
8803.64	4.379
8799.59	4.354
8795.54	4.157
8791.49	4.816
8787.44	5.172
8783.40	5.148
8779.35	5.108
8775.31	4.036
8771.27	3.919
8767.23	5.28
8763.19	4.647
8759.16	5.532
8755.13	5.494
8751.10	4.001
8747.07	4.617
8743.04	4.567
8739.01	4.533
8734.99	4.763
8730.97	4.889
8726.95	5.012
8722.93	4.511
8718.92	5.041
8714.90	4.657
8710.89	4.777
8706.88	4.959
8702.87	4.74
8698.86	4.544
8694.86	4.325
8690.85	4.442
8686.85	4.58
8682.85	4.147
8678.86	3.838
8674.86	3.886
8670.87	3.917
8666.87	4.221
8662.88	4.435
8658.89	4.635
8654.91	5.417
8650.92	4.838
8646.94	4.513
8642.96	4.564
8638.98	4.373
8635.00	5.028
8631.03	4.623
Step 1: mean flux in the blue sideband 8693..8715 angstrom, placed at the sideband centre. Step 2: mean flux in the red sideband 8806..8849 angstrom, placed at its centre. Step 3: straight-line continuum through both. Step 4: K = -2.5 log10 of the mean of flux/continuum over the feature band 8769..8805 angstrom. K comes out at 0.02 mag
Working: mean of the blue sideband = 4.67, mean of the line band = 4.57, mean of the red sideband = 4.68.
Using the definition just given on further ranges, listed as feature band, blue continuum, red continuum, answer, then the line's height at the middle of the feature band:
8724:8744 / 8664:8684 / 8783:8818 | -0.110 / 4.29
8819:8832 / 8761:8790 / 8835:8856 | -0.155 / 4.51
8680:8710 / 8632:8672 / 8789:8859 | 0.018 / 4.6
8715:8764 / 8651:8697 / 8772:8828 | -0.067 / 4.51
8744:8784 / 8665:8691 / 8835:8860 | -0.119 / 4.26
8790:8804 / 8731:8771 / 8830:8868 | 0.044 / 4.6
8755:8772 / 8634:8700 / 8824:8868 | -0.102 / 4.55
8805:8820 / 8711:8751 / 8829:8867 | 0.010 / 4.53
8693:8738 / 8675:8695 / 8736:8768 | -0.059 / 4.49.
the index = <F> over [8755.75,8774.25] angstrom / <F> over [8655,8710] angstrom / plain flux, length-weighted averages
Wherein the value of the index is 1.1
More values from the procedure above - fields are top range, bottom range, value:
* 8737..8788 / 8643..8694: 1.08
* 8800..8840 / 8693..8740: 0.99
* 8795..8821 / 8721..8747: 0.94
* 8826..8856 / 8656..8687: 1.13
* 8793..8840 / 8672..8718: 1.04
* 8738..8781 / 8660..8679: 1.15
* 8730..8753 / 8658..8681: 1.10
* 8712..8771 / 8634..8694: 1.08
